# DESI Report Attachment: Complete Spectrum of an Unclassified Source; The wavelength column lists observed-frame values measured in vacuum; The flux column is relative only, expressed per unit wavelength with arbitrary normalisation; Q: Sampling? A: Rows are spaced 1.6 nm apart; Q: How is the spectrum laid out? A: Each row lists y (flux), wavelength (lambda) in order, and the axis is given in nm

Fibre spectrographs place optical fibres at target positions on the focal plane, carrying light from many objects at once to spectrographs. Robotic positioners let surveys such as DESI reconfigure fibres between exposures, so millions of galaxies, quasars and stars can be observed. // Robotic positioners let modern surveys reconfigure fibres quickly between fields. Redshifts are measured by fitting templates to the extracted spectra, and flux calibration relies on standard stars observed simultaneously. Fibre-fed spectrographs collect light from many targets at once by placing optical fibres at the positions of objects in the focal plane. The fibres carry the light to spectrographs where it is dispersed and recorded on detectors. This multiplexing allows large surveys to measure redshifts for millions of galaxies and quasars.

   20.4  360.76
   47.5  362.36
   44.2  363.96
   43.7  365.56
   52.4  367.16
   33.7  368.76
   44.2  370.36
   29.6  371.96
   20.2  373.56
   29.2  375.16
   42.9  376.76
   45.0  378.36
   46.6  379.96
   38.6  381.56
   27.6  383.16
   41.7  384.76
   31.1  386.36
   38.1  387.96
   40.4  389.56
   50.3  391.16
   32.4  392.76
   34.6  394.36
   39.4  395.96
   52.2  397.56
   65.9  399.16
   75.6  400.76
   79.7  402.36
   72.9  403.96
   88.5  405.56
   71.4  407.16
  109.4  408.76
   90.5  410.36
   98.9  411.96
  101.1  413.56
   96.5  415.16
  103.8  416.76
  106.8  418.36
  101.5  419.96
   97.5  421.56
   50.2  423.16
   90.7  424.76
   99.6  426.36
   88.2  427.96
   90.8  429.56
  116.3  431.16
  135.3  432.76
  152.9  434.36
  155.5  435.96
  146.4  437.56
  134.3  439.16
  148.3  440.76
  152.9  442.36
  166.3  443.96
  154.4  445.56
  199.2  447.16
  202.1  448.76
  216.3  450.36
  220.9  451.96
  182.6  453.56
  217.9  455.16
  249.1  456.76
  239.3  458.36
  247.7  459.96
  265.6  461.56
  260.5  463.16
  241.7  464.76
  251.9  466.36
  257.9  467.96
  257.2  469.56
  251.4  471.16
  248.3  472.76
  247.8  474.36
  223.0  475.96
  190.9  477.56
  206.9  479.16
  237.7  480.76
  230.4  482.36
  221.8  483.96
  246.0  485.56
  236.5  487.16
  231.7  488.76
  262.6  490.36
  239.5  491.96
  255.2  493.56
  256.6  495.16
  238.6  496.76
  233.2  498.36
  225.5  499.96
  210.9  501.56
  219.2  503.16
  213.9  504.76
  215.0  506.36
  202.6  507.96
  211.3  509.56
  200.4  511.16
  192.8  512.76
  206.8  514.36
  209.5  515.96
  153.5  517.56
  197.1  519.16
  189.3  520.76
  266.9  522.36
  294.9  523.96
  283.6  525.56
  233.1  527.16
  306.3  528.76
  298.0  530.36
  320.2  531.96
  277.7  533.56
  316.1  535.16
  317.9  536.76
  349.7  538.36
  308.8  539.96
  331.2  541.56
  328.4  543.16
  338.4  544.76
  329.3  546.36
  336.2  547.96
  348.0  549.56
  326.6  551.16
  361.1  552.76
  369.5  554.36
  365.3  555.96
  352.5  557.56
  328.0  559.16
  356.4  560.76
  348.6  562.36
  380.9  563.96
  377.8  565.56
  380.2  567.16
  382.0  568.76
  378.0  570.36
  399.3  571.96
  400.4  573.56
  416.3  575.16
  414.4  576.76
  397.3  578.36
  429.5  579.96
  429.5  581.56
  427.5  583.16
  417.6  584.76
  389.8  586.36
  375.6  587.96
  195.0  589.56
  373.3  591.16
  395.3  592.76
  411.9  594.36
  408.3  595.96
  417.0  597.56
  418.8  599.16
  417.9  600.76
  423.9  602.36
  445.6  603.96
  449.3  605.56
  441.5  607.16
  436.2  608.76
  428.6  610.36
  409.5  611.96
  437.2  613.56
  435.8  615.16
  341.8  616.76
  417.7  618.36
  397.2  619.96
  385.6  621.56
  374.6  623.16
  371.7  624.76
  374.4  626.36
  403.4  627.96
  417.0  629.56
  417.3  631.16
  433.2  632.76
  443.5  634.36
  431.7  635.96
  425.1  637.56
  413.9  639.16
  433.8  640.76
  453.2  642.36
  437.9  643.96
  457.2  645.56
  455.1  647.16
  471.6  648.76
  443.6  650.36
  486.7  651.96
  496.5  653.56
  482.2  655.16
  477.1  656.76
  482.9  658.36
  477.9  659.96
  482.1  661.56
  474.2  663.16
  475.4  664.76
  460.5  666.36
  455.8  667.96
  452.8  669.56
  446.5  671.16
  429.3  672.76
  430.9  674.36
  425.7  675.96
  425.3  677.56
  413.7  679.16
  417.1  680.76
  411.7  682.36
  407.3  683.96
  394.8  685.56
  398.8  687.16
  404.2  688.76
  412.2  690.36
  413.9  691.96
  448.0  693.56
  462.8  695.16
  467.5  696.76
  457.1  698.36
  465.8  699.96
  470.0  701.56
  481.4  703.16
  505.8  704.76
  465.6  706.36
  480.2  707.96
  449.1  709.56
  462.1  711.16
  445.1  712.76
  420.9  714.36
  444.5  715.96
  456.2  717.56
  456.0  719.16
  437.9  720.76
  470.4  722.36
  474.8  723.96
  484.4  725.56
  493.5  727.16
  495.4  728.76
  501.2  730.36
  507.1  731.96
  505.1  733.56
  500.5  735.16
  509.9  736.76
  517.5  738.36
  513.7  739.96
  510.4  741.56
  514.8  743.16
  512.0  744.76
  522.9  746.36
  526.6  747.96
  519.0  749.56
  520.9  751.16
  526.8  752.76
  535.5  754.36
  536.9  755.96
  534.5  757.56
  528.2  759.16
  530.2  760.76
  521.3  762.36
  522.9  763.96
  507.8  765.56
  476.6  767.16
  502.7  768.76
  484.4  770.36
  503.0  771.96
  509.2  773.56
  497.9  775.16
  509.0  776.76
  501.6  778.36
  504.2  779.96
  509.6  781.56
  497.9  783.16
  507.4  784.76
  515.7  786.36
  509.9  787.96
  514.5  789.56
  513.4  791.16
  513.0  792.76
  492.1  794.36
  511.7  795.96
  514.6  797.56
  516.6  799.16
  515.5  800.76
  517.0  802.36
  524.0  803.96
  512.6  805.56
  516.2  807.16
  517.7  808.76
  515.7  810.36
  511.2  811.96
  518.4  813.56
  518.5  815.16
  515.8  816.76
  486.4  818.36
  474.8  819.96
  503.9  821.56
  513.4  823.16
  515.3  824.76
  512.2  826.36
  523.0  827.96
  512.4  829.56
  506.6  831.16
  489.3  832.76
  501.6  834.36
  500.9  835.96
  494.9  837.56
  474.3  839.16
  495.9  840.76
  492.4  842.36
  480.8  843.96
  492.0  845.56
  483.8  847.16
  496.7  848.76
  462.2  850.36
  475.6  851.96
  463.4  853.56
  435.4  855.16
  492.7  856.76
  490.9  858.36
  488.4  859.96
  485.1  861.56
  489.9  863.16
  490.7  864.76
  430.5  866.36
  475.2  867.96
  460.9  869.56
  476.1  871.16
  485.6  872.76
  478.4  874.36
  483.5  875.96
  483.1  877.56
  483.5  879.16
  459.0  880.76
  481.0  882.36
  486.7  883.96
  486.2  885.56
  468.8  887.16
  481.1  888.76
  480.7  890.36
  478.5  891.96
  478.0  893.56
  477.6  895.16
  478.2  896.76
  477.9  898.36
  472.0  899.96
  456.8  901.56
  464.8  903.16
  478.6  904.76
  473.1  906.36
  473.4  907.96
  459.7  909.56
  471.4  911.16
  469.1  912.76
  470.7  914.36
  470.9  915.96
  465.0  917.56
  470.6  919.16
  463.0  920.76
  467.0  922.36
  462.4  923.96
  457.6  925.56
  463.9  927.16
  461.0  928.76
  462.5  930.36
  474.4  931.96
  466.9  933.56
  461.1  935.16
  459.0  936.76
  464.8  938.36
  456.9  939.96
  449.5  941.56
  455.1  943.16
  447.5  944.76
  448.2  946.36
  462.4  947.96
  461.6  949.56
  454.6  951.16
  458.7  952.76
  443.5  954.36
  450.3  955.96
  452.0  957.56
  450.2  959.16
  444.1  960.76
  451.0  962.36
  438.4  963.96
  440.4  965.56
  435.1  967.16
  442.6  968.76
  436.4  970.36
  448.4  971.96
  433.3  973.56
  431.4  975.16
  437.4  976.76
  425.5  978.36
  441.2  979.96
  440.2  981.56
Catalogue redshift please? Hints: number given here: 0.00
